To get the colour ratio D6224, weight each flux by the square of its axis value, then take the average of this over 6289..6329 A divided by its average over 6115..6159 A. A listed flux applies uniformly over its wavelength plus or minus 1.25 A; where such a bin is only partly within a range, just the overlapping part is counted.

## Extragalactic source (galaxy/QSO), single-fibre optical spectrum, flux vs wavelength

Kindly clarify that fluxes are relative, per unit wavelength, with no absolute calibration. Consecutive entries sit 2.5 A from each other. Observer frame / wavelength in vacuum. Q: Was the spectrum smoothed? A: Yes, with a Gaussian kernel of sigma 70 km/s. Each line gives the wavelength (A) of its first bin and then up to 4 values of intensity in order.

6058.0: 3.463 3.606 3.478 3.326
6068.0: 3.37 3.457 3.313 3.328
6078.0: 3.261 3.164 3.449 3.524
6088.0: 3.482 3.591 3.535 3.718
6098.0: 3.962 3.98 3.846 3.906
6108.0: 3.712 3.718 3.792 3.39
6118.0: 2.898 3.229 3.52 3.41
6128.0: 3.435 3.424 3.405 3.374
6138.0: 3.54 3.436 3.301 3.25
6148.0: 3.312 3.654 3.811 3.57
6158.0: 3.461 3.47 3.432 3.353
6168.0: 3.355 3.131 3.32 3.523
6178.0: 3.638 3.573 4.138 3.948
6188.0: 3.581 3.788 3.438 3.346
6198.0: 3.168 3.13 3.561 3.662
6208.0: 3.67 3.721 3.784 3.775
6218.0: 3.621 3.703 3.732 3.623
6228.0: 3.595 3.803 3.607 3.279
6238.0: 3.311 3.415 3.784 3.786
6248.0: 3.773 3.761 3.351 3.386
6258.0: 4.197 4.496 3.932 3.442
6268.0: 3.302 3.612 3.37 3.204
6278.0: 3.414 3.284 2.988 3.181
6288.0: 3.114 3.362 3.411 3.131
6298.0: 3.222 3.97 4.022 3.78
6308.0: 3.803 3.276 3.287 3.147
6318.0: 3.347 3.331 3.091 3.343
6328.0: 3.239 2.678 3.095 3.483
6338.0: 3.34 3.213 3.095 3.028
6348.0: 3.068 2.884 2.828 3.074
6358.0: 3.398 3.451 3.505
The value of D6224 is 1.06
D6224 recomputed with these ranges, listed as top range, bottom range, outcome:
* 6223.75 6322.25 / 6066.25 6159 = 1.06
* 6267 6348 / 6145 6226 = 0.97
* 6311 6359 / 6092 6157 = 0.95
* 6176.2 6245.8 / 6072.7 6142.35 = 1.06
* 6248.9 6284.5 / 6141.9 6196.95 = 1.04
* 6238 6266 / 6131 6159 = 1.12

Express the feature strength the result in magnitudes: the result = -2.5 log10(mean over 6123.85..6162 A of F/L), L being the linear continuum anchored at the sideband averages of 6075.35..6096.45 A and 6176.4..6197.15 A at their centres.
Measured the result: 0.04 mag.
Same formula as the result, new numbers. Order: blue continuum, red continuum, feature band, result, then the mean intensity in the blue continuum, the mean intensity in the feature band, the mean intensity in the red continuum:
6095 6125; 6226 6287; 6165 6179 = 0.067 mag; 3.63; 3.38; 3.55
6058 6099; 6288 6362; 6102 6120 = -0.044 mag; 3.47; 3.59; 3.29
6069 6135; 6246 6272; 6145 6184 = 0.030 mag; 3.52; 3.5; 3.72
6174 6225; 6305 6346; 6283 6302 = 0.010 mag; 3.62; 3.33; 3.26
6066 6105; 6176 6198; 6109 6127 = 0.045 mag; 3.54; 3.43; 3.65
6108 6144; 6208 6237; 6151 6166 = -0.008 mag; 3.43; 3.53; 3.66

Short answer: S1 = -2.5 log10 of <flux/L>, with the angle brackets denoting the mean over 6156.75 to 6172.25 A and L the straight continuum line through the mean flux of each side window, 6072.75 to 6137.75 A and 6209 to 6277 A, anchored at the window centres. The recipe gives 0.06 mag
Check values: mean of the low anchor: 3.52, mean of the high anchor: 3.64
